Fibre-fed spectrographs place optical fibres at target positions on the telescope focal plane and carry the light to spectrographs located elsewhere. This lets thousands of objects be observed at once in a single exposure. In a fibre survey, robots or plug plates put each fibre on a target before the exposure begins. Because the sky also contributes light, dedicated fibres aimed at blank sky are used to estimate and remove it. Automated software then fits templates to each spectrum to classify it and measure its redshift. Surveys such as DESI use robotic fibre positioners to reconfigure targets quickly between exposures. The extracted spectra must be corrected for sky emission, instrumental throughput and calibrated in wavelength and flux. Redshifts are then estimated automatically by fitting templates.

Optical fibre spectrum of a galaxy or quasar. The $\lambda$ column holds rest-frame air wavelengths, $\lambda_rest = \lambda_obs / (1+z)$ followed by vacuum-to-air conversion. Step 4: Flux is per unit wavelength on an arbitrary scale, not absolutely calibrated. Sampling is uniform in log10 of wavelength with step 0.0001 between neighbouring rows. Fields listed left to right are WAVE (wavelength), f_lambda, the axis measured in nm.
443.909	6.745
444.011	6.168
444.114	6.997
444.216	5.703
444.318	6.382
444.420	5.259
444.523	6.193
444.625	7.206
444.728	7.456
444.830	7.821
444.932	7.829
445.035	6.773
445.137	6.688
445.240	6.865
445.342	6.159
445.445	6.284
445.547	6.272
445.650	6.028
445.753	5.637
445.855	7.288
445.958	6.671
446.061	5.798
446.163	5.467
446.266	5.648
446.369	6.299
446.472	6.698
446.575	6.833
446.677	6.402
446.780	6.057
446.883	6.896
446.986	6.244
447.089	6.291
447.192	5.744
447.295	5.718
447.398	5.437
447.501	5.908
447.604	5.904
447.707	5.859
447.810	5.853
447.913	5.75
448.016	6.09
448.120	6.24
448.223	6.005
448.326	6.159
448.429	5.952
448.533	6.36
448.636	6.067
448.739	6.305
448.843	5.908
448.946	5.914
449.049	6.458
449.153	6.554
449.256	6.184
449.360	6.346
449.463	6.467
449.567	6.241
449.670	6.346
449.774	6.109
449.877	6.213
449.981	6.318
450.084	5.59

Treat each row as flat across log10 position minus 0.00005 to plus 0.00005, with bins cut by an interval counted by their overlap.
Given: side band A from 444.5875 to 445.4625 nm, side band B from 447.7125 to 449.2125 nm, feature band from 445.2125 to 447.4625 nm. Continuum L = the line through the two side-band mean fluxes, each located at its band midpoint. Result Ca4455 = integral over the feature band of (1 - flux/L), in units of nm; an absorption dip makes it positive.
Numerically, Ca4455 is 0.16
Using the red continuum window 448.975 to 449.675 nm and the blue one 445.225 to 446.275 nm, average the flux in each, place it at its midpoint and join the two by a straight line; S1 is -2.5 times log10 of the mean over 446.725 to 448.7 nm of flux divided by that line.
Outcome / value 0.04 mag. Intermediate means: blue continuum 6.19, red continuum 6.36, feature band 6.03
